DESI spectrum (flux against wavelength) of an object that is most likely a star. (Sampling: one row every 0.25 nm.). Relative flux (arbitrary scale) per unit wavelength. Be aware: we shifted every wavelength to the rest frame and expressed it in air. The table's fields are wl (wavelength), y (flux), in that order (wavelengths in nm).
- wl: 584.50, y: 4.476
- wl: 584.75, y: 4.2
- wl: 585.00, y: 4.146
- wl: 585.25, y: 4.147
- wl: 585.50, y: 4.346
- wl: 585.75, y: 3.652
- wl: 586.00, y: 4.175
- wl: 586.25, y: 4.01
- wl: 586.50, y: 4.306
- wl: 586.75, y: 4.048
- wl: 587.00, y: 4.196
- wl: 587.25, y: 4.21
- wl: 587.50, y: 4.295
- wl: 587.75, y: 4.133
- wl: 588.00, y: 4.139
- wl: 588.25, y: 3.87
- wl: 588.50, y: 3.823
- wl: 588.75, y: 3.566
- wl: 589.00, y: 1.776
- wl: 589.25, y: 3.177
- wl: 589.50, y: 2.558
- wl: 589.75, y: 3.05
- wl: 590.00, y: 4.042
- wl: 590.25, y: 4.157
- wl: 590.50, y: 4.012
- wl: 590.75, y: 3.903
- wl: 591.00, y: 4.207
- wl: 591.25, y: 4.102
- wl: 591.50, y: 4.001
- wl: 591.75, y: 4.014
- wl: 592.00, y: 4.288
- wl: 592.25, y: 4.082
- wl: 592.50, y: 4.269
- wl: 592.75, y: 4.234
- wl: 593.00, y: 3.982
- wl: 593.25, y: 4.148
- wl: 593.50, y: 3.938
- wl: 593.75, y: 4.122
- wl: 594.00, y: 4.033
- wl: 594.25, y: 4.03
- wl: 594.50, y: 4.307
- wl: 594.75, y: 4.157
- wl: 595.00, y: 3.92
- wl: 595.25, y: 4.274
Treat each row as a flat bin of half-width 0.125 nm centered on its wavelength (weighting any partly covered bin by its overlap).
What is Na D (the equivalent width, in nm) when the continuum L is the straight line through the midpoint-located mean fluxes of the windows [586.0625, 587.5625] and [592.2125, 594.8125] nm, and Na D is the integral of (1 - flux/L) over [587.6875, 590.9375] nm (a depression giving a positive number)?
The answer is 0.47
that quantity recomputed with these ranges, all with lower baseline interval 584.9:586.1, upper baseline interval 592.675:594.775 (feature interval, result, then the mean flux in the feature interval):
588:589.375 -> 0.26 nm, 3.32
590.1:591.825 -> 0.02 nm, 4.06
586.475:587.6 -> -0.03 nm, 4.2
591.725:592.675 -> -0.02 nm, 4.18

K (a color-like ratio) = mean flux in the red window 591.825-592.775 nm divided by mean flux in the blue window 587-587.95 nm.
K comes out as 1.0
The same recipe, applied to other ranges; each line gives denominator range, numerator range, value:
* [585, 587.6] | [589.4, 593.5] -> 0.95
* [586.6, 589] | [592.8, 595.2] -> 1.04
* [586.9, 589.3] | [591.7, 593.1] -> 1.11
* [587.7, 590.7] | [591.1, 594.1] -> 1.17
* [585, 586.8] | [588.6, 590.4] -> 0.78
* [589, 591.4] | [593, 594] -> 1.13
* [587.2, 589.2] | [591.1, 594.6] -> 1.11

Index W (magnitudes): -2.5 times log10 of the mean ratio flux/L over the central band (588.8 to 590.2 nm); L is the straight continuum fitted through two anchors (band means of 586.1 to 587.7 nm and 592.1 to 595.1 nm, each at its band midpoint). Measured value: 0.34 mag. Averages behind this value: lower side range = 4.18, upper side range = 4.1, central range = 3.02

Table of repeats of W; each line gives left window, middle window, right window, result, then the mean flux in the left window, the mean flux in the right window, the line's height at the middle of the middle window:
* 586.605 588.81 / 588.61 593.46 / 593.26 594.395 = 0.077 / 4.05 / 4.05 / 4.05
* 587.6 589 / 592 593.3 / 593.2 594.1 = -0.044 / 3.72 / 4.05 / 3.99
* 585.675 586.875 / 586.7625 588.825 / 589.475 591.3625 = -0.020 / 4.05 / 3.81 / 3.97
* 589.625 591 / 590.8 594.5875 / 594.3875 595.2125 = -0.027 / 3.87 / 4.14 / 4.01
